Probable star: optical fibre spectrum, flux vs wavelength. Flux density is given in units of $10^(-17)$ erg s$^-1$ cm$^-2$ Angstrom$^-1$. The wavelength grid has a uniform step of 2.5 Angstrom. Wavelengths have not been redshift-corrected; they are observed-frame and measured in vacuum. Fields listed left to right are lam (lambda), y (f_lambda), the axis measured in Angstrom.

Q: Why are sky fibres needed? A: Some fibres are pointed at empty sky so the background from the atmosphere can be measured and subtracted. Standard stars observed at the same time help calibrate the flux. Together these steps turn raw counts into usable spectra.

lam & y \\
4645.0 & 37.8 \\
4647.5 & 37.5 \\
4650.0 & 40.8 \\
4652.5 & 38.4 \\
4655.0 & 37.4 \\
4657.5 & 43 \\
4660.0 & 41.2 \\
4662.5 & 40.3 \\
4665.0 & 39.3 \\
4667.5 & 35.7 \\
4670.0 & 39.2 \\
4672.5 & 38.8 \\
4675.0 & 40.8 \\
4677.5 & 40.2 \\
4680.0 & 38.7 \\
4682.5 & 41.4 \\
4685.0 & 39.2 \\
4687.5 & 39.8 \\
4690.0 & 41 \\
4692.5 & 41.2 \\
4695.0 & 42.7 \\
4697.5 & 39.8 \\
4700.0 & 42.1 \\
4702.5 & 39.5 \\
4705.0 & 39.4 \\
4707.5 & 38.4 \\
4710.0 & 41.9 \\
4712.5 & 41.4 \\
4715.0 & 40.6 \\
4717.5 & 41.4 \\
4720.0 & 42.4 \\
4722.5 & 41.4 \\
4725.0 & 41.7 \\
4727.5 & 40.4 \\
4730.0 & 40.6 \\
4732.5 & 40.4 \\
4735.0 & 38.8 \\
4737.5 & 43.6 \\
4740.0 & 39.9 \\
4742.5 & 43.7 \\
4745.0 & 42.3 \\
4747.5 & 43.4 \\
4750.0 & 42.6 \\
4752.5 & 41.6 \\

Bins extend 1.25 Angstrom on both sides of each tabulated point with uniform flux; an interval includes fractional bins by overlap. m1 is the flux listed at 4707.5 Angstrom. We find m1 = 38.4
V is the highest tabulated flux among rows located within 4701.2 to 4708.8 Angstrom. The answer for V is 39.5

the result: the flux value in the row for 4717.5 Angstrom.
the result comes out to 41.4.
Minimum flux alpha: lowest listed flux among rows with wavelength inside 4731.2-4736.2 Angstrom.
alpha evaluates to 38.8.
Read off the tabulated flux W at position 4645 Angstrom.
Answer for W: 37.8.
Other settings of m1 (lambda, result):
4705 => 39.4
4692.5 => 41.2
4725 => 41.7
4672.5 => 38.8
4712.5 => 41.4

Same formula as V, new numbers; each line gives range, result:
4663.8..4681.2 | 40.8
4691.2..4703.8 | 42.7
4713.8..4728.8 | 42.4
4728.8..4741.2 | 43.6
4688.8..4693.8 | 41.2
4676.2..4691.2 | 41.4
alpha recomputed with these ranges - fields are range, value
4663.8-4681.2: 35.7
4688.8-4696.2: 41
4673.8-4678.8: 40.2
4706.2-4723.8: 38.4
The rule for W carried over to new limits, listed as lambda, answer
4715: 40.6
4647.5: 37.5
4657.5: 43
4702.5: 39.5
